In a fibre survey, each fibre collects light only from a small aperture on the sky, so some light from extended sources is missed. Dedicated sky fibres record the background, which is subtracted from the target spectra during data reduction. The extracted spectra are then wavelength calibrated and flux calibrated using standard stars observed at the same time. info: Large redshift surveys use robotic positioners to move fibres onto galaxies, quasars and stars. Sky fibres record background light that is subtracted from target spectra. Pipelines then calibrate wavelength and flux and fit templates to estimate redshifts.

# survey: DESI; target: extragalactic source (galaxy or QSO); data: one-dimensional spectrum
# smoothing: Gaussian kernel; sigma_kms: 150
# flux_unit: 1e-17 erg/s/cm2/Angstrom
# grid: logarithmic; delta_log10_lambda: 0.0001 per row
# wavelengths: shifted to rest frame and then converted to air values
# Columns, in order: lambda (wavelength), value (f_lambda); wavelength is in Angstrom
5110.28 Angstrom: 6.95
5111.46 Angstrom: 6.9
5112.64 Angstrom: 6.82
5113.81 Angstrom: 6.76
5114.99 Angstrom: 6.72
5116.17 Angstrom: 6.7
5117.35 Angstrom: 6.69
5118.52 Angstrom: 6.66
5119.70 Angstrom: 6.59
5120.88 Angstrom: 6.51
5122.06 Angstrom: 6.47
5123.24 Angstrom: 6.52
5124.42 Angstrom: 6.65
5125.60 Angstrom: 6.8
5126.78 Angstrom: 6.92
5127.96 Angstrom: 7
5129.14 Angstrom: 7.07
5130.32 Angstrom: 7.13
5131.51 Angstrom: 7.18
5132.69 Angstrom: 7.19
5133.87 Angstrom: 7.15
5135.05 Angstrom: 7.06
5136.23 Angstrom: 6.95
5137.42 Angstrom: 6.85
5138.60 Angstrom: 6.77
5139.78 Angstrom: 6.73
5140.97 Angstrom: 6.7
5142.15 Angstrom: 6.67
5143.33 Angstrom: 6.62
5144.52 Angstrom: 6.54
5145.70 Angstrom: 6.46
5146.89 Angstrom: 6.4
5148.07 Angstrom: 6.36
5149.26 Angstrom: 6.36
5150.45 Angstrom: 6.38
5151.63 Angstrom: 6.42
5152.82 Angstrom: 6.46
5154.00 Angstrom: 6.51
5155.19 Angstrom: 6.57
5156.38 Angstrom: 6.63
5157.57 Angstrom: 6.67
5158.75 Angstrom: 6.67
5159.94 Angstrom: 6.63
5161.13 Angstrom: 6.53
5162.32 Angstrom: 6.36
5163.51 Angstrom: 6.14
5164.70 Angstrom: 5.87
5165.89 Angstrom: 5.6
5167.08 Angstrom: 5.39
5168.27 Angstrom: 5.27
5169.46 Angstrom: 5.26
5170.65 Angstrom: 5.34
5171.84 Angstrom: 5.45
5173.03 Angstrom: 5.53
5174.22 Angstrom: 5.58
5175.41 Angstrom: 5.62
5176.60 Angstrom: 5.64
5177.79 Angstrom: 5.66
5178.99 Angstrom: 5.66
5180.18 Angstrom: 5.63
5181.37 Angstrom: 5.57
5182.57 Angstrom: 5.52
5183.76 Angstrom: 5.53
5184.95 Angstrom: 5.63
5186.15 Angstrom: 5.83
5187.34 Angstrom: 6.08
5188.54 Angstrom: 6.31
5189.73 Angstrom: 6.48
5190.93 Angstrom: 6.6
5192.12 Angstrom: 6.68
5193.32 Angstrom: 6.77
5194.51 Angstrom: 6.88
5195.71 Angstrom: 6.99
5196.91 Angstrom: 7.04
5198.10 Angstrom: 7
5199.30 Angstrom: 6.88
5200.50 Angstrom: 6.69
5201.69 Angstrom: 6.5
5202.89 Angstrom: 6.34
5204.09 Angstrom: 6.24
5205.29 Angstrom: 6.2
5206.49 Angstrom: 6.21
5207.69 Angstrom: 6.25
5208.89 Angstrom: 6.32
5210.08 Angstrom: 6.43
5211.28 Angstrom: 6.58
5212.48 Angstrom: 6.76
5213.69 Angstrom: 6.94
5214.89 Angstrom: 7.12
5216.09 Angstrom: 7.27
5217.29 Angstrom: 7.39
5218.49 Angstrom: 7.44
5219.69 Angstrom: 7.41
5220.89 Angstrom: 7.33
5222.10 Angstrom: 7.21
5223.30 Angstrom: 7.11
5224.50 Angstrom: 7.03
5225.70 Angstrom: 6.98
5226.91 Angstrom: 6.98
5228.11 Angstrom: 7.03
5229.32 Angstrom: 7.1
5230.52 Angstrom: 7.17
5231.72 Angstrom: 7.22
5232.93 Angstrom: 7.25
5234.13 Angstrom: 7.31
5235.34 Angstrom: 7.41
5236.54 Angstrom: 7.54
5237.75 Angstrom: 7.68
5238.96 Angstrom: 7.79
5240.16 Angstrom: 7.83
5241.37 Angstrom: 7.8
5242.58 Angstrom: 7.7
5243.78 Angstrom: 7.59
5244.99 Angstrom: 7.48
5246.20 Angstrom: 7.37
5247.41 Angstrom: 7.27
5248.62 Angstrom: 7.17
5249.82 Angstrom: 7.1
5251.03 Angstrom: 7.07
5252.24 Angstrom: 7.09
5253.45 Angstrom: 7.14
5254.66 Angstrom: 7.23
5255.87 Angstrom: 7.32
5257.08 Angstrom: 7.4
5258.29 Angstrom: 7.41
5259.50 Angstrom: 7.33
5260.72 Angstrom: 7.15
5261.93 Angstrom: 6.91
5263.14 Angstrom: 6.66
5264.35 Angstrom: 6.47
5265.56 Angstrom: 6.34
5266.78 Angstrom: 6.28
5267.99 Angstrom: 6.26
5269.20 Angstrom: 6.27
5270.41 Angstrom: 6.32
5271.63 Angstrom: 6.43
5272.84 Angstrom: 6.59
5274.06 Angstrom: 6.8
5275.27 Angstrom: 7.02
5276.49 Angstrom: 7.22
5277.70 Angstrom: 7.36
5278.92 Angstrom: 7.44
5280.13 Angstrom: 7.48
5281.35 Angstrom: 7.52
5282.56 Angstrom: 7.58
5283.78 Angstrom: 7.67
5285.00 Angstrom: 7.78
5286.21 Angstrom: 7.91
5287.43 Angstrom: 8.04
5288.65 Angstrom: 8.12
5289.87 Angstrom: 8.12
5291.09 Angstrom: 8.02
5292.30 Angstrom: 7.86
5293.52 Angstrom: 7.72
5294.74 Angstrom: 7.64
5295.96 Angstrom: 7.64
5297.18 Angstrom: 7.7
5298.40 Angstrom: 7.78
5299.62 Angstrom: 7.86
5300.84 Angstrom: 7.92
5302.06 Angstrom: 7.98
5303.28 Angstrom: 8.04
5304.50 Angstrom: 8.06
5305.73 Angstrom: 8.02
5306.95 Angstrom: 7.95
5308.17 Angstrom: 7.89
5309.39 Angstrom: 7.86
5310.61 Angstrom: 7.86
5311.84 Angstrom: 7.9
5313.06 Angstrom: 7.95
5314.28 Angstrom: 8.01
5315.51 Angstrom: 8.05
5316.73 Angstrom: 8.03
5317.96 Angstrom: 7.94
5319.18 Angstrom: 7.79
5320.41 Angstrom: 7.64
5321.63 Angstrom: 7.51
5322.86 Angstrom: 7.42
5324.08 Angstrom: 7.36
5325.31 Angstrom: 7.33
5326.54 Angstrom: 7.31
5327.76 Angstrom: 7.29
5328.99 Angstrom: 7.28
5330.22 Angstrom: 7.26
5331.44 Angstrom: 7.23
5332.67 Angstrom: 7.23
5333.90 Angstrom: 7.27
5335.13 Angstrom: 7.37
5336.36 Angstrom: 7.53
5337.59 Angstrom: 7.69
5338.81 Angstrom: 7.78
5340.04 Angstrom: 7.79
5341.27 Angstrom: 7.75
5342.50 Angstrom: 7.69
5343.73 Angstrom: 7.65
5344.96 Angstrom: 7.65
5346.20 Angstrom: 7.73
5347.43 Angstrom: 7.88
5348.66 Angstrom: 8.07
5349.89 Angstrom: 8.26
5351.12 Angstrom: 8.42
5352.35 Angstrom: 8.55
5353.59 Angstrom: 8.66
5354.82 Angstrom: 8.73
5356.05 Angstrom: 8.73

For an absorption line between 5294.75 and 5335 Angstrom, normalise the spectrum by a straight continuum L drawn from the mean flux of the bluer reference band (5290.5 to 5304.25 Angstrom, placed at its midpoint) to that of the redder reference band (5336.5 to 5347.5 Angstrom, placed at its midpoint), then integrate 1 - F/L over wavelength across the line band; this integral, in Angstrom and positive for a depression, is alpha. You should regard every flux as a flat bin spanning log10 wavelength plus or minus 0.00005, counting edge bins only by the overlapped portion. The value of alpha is 0.5 Angstrom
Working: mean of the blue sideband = 7.84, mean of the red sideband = 7.72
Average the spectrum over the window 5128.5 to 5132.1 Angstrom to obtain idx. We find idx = 7.11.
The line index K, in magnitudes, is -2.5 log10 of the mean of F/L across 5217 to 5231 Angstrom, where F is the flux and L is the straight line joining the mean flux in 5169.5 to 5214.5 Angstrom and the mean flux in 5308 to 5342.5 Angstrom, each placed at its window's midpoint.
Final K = -0.10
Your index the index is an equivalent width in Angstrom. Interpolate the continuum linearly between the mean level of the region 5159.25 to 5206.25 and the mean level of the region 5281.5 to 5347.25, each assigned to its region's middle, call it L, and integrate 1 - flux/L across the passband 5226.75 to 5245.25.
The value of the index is -1.9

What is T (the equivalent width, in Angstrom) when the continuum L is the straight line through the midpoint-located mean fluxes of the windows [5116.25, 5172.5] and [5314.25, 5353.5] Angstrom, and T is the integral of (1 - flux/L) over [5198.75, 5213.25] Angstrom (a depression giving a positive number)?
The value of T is 0.9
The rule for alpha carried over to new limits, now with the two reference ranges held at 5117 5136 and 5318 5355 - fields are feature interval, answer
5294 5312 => -0.7 Angstrom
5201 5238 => 1.4 Angstrom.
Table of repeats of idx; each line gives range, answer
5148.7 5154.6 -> 6.43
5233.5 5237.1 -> 7.43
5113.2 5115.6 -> 6.75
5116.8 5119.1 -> 6.7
